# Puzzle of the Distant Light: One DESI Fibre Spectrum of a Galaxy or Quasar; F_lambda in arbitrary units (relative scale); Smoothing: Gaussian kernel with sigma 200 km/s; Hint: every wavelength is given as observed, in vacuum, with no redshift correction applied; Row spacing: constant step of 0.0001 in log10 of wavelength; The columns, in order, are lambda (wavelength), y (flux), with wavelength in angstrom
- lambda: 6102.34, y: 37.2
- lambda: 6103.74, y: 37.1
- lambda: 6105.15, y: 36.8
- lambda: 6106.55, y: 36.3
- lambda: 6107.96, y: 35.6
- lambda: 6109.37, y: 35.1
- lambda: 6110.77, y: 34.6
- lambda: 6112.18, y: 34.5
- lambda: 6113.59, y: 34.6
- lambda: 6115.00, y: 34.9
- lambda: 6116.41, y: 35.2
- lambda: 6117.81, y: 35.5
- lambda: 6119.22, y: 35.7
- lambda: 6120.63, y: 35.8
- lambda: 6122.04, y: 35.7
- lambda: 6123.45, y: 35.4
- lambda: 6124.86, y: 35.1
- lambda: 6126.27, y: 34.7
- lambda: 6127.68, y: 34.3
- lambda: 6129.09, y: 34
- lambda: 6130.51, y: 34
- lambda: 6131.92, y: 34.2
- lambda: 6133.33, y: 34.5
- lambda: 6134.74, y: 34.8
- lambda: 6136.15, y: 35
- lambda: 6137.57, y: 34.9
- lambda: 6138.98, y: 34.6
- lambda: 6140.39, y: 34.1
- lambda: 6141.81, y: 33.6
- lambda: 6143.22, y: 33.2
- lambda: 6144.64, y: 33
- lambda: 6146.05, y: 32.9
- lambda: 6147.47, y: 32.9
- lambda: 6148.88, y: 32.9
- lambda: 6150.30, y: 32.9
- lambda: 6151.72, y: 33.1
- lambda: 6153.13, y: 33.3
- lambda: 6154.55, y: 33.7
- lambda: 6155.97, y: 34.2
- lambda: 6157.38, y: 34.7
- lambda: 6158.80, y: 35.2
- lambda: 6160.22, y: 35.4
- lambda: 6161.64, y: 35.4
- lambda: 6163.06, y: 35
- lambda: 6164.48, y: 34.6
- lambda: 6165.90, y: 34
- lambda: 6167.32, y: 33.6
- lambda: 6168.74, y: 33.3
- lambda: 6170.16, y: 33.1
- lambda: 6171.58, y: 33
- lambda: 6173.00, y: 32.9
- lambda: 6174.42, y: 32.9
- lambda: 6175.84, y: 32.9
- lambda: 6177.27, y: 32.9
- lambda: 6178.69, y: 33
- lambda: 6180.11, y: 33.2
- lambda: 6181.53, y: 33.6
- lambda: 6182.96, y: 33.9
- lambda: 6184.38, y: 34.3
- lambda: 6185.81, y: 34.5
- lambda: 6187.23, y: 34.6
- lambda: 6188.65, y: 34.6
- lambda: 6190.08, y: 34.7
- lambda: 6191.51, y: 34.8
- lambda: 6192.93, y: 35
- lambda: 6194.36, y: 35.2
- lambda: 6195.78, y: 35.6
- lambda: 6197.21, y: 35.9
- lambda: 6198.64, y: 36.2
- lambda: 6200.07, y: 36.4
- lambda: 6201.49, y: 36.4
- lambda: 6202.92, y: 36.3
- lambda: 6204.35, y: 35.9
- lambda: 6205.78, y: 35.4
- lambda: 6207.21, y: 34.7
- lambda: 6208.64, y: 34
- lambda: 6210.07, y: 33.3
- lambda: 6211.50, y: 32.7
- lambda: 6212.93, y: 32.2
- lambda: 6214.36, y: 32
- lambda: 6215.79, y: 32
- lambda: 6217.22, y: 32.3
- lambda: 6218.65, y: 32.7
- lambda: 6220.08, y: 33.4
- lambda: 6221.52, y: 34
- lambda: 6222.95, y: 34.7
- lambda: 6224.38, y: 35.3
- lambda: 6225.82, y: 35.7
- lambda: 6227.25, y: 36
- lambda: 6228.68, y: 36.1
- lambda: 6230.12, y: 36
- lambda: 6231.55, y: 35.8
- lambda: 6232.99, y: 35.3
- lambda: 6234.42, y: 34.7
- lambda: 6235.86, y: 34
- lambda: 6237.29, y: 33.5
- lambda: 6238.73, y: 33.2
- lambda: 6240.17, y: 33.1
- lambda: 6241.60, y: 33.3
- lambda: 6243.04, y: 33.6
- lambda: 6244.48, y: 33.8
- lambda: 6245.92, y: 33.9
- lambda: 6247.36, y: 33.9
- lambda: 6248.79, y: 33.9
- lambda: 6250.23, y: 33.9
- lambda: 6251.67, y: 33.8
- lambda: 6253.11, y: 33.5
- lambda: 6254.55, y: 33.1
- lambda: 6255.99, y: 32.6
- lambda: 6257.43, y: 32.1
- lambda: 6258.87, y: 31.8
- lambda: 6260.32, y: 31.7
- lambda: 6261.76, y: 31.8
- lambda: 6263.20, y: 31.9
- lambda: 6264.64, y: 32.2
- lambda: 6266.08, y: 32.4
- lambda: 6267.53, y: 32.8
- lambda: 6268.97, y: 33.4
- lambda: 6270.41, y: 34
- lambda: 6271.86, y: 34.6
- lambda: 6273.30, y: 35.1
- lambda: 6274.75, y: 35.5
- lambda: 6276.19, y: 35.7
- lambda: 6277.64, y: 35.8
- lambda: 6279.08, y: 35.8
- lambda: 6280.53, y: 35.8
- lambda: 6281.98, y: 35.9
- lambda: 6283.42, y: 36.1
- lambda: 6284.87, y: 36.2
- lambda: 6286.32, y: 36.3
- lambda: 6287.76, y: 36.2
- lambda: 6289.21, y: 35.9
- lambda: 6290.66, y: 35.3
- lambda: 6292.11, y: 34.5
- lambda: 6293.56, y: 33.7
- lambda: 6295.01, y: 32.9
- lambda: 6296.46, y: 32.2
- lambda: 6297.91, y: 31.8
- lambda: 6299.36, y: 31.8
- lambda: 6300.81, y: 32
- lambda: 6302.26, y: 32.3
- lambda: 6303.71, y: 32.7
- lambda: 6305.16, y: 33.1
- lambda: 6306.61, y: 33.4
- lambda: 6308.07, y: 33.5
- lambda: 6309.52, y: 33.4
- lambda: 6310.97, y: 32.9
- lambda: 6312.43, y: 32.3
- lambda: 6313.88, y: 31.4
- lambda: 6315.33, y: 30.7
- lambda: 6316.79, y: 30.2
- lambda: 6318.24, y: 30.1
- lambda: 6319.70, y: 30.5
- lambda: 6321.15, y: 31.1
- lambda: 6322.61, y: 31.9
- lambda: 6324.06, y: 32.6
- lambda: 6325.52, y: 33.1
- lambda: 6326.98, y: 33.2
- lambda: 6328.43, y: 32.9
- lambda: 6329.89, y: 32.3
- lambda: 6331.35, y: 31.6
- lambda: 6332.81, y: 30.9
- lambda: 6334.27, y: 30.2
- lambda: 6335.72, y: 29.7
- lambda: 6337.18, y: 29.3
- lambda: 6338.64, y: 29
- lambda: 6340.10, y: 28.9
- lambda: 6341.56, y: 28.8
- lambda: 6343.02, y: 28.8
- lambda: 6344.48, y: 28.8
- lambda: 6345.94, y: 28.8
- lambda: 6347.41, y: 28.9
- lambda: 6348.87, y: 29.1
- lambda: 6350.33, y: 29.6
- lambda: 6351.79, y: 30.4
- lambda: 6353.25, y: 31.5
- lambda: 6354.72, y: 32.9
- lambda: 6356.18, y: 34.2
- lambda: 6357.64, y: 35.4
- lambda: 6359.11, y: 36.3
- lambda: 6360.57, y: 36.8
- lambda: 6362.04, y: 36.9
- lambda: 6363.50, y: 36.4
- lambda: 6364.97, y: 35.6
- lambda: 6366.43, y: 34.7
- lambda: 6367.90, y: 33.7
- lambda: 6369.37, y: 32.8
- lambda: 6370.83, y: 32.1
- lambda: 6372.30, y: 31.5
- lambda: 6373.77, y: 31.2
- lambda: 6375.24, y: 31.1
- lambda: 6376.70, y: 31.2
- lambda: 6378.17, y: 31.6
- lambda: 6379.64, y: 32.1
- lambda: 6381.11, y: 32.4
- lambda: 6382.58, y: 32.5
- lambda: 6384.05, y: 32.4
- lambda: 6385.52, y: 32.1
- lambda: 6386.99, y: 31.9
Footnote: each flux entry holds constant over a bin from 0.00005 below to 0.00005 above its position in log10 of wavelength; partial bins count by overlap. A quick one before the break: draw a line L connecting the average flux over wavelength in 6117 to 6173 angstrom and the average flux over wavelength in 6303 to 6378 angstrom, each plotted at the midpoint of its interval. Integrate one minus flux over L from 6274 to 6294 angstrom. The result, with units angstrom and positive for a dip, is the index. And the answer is -1.9 angstrom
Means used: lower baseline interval 34.2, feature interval 35.6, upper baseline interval 31.9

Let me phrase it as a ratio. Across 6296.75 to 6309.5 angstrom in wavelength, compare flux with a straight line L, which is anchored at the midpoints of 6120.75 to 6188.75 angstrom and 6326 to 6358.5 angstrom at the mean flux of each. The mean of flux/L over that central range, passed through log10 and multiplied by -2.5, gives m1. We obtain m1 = -0.04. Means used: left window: 34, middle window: 32.6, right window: 30.7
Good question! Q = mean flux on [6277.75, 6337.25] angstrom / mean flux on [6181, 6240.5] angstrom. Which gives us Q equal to 0.95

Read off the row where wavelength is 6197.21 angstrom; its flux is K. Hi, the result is 35.9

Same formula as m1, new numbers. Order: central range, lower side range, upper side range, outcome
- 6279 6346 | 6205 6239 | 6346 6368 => 0.04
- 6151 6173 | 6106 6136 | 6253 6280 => 0.02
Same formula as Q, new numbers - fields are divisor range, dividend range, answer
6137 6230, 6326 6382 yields 0.93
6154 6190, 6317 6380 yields 0.94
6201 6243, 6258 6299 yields 1.00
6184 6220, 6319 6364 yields 0.92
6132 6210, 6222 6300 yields 1.00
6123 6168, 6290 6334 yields 0.95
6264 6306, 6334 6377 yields 0.93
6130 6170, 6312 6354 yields 0.90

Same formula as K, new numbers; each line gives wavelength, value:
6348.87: 29.1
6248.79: 33.9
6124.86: 35.1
